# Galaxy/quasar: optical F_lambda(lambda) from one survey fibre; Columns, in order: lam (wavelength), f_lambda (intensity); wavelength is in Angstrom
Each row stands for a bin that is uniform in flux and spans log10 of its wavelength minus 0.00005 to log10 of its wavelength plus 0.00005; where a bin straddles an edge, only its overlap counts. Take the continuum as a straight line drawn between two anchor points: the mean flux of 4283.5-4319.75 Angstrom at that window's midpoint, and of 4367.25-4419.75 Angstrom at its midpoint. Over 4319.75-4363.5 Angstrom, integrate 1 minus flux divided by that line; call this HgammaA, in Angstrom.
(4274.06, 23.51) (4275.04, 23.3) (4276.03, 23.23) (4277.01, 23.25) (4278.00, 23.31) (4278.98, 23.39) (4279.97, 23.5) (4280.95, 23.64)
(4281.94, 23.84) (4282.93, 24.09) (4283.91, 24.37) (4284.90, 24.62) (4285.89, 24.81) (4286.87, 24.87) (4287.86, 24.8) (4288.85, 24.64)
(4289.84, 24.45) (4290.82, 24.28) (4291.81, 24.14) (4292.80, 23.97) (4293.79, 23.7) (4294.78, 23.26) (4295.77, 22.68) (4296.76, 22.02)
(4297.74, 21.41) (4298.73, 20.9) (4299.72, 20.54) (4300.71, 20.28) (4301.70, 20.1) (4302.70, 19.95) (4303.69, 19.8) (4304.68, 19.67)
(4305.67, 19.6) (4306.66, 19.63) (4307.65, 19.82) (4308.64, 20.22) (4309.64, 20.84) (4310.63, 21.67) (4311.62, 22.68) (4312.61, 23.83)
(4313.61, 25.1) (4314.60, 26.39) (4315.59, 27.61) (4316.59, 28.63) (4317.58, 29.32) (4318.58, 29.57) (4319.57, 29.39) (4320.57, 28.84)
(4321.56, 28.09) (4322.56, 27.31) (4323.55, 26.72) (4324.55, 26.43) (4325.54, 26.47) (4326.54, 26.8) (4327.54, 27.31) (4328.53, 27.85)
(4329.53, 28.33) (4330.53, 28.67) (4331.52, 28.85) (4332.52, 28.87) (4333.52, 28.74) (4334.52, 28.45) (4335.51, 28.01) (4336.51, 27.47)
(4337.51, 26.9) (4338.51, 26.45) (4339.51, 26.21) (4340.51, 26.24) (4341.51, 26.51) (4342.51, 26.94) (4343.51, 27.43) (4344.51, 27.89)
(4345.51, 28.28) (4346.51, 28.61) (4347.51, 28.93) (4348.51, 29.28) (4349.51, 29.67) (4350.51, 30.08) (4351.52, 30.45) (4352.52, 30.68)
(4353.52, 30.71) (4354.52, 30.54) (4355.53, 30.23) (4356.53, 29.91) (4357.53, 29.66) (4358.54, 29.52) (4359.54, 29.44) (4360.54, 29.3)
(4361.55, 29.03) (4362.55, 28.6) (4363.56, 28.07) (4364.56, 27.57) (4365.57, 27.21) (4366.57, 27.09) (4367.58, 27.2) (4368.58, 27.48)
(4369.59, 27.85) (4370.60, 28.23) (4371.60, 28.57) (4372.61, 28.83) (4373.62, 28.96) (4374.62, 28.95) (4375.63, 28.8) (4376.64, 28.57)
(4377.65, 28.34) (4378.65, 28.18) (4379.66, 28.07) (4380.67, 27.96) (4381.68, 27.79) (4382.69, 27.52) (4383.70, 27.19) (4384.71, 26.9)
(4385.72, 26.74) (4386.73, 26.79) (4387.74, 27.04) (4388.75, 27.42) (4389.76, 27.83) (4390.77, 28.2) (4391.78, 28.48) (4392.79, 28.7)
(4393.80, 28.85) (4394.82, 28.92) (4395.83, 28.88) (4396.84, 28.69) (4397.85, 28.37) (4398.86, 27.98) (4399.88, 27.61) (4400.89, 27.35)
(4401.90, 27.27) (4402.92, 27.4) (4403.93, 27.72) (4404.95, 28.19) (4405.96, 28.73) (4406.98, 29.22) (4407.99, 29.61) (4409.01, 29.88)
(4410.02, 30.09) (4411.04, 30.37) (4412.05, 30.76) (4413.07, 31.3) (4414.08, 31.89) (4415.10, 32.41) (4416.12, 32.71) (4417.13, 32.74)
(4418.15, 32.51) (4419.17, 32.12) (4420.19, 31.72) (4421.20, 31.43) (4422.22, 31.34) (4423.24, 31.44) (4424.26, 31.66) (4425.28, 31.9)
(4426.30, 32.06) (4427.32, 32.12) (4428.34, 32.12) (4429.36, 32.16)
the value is -4.60 Angstrom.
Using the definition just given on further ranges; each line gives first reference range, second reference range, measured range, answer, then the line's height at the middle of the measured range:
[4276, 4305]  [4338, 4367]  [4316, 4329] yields -1.0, 25.9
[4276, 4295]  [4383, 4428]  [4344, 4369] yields -1.6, 27.3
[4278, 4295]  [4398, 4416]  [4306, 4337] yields -0.8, 25.6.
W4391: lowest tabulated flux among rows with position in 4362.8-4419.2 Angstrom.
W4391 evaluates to 26.74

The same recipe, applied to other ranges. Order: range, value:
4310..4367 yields 21.67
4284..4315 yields 19.6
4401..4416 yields 27.27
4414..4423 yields 31.34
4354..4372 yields 27.09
